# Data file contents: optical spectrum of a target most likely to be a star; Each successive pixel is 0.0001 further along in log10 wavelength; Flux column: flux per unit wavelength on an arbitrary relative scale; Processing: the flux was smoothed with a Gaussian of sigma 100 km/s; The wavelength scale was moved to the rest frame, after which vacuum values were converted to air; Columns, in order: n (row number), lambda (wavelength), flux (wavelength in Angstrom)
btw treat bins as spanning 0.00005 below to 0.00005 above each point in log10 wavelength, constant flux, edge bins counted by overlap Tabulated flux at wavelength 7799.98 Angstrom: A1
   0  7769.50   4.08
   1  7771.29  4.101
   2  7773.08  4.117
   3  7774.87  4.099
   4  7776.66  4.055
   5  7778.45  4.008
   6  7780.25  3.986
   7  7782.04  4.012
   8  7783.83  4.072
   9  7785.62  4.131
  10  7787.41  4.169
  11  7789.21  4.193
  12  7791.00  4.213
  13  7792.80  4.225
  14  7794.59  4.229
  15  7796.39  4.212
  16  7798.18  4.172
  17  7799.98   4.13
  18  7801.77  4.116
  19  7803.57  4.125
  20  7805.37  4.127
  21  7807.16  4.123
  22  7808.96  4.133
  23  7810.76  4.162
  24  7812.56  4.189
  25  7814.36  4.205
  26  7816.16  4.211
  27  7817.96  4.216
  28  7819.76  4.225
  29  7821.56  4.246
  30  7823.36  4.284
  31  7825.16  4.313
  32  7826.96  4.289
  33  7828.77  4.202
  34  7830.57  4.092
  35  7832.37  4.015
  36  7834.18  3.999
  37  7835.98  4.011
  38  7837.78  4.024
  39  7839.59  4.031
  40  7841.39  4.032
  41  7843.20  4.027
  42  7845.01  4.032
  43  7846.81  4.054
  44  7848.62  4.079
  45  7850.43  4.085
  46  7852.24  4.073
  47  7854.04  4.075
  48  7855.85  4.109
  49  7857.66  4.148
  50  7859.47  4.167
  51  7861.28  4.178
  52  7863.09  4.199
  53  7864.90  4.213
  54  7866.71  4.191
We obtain 4.13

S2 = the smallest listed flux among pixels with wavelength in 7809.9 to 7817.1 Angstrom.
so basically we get 4.162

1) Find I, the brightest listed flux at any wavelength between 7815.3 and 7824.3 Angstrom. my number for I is 4.284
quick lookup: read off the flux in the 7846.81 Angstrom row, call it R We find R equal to 4.054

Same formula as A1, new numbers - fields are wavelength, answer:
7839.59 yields 4.031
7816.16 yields 4.211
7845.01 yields 4.032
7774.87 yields 4.099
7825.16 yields 4.313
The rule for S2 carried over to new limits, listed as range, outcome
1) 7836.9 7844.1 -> 4.024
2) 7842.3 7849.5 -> 4.027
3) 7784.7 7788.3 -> 4.131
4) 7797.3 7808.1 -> 4.116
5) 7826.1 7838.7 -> 3.999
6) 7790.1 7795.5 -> 4.213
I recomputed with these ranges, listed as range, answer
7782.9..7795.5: 4.229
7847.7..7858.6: 4.148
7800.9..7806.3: 4.127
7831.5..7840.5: 4.031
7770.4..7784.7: 4.117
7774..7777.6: 4.099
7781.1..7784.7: 4.072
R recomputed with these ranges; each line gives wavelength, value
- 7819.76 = 4.225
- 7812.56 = 4.189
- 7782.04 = 4.012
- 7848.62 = 4.079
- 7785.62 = 4.131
